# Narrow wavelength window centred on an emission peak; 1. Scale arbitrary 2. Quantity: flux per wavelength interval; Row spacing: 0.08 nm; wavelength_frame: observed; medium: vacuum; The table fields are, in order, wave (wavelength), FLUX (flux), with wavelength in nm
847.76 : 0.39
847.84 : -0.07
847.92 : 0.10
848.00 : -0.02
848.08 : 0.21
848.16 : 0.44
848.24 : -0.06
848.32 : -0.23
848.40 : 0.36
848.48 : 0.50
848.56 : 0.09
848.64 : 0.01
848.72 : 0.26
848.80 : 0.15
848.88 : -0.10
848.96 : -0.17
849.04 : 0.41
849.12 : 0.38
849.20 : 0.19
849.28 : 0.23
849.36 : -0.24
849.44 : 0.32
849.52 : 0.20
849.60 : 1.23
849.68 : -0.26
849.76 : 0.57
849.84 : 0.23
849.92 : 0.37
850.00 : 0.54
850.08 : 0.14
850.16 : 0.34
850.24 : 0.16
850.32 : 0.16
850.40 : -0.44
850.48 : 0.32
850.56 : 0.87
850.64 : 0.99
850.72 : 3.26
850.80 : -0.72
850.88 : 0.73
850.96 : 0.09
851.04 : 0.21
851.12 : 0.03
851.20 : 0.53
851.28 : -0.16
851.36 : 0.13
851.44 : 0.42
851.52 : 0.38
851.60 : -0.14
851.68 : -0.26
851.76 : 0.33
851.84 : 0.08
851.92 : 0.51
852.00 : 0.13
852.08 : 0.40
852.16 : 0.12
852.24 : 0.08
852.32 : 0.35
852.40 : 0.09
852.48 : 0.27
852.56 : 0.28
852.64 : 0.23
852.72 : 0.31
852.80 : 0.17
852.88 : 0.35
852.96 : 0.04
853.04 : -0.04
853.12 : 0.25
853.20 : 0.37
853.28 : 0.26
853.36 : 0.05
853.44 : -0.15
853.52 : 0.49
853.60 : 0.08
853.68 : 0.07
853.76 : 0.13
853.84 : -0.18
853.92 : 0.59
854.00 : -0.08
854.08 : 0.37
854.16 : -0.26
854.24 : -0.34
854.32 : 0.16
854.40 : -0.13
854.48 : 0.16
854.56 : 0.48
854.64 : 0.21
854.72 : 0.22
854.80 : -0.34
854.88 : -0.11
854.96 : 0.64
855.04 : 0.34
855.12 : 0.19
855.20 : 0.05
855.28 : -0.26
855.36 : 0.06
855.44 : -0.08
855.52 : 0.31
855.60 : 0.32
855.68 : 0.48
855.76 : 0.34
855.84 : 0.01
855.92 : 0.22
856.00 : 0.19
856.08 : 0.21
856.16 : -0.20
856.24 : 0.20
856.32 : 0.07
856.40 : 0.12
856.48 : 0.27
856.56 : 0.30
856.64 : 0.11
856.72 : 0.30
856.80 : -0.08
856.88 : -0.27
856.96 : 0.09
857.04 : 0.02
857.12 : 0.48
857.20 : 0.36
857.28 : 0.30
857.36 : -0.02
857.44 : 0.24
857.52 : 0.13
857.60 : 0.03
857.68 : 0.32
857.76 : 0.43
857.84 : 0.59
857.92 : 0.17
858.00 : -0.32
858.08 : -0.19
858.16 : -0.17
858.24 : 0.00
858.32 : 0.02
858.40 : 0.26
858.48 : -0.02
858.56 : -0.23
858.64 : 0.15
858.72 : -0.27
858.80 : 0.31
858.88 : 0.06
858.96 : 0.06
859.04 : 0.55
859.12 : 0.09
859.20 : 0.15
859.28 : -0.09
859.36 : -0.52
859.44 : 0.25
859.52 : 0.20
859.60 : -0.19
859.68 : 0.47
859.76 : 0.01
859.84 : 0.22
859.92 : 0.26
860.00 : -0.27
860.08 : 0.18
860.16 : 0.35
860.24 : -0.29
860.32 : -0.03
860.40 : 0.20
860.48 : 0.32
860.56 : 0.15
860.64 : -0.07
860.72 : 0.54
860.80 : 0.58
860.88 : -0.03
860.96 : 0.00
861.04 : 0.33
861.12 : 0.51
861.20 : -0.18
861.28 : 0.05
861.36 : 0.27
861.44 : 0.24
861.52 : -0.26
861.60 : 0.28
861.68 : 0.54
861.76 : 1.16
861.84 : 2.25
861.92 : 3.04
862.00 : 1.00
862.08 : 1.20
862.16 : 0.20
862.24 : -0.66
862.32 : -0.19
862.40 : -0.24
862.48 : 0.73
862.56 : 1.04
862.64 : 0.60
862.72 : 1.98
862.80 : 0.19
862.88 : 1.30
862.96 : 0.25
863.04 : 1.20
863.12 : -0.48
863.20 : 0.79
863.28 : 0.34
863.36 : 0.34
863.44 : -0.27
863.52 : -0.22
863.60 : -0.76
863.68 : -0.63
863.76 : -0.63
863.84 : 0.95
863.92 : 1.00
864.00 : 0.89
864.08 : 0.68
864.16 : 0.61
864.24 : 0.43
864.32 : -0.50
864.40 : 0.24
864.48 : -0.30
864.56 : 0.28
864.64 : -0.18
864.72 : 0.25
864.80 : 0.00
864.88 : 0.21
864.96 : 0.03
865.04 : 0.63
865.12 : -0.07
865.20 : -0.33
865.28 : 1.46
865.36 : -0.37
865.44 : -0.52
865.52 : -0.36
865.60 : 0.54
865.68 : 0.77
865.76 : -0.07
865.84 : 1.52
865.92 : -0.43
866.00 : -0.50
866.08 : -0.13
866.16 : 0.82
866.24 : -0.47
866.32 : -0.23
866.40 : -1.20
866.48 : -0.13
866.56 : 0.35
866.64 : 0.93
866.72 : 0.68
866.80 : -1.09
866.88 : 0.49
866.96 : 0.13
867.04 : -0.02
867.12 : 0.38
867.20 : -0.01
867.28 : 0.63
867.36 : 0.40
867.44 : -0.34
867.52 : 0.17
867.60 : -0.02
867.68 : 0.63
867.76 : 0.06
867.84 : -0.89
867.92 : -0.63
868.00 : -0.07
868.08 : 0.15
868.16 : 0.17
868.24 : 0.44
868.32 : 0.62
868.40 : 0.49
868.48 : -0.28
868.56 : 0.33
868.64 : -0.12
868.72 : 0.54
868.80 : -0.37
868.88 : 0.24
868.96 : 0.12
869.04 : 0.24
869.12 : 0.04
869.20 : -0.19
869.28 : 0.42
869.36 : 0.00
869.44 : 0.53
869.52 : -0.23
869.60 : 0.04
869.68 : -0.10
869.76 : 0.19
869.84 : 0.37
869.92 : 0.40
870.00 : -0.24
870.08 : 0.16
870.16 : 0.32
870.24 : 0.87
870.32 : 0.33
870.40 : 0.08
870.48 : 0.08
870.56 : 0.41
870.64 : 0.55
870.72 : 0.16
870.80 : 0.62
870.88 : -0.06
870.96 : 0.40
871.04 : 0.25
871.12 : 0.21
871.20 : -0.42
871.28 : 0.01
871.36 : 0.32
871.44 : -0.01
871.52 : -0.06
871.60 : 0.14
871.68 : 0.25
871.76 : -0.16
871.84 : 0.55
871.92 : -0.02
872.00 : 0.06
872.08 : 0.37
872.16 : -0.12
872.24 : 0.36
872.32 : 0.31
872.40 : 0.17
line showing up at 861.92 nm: H-beta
